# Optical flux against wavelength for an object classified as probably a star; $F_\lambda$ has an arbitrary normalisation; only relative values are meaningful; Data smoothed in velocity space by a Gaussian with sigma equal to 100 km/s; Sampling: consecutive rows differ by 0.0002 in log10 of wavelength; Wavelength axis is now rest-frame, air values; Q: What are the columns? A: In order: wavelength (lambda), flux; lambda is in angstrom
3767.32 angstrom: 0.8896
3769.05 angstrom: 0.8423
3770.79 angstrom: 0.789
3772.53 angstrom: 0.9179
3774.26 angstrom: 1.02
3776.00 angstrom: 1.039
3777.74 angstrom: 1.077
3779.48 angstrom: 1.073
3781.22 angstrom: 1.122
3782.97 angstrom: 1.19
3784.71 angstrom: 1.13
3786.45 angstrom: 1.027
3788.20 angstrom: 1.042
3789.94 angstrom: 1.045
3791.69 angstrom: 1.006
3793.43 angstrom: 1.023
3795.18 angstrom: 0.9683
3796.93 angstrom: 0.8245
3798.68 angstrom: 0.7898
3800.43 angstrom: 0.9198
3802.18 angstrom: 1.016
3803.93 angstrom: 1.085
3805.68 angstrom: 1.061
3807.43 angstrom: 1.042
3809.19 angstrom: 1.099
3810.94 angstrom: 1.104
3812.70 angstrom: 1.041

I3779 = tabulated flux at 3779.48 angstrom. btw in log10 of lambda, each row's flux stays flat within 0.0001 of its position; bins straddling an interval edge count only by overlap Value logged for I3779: 1.073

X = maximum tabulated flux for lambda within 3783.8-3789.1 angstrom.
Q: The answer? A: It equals 1.13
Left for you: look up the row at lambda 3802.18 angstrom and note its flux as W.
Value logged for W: 1.016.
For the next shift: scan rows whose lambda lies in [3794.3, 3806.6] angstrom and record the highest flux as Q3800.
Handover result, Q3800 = 1.085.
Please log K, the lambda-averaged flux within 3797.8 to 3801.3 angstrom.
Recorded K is 0.854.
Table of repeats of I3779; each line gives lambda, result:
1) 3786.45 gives 1.027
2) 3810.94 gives 1.104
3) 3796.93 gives 0.8245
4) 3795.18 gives 0.9683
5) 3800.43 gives 0.9198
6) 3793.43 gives 1.023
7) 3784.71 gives 1.13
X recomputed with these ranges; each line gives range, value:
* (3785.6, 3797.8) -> 1.045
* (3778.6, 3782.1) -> 1.122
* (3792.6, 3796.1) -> 1.023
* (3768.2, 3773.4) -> 0.9179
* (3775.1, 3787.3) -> 1.19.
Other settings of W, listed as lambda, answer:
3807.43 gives 1.042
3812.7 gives 1.041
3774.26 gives 1.02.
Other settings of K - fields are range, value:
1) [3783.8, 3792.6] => 1.05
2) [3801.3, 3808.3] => 1.05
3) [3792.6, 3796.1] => 0.992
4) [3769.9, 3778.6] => 0.968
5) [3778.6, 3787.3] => 1.11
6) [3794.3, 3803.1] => 0.904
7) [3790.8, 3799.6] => 0.922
